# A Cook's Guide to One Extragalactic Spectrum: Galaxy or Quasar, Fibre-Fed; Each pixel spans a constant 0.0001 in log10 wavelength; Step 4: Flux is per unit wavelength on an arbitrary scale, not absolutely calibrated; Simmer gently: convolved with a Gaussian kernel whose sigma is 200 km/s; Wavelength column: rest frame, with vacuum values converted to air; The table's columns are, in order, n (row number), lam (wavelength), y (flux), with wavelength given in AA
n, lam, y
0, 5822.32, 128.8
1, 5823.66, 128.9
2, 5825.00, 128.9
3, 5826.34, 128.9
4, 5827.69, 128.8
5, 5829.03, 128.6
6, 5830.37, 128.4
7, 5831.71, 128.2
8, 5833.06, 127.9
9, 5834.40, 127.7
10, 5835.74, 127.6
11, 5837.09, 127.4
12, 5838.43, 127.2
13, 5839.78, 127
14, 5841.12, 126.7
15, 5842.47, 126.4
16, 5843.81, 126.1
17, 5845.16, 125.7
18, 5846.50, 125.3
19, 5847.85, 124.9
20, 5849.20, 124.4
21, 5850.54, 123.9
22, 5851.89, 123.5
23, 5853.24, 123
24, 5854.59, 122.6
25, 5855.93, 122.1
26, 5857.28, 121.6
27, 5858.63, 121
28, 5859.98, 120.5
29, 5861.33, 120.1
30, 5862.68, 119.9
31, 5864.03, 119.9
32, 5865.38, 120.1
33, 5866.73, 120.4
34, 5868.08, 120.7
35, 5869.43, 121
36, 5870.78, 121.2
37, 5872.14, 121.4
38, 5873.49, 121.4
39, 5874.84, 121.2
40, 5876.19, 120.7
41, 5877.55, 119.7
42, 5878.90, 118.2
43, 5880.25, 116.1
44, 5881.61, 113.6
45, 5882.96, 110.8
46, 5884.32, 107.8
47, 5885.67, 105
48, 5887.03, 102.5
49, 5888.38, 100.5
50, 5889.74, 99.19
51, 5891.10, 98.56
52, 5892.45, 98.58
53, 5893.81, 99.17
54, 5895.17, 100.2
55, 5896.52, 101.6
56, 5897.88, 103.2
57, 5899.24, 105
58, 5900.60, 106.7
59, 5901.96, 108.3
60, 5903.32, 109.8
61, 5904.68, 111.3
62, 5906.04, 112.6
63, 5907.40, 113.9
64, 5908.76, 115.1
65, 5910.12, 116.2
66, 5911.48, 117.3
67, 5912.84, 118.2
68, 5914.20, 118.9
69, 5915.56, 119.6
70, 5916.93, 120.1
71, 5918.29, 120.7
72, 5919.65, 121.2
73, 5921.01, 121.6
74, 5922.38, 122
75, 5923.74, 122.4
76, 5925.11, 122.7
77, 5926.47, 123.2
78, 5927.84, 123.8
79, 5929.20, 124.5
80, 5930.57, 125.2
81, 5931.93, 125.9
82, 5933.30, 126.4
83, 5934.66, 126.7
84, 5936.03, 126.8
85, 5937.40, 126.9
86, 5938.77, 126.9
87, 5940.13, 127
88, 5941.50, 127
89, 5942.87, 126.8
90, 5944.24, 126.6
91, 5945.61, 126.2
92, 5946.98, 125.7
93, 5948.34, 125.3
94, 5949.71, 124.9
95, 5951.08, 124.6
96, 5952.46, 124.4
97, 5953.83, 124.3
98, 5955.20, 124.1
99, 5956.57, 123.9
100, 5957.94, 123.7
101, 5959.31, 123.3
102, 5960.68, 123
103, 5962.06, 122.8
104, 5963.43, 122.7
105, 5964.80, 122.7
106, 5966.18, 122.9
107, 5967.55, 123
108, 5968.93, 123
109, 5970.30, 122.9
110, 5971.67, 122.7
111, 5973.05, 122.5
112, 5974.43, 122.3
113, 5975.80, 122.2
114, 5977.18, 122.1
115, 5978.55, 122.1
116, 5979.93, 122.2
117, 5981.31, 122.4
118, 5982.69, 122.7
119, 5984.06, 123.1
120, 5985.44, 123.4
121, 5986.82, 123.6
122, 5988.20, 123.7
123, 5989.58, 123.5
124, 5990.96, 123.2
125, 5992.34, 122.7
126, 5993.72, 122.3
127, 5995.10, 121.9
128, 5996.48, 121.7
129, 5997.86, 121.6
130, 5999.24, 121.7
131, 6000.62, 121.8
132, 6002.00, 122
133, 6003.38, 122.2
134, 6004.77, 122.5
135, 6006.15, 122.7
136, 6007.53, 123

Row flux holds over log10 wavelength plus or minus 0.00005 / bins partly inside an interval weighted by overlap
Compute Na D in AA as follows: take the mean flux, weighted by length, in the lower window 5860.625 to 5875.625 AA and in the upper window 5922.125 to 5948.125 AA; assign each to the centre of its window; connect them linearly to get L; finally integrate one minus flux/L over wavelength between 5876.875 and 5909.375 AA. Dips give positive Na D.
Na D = 4.0 AA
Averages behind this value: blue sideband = 121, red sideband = 125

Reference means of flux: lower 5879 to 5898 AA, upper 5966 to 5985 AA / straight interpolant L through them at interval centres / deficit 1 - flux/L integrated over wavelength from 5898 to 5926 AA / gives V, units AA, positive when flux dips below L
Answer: -1.7 AA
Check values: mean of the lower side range 105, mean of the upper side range 123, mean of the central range 116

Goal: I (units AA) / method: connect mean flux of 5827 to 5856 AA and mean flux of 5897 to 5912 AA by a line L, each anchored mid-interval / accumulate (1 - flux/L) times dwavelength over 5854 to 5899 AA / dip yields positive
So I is 1.58 AA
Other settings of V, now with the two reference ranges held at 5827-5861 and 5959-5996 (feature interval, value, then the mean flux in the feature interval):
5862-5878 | 0.54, 121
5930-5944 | -0.34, 127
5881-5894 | 2.18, 104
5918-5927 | 0.13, 122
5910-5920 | 0.39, 119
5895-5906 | 1.58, 106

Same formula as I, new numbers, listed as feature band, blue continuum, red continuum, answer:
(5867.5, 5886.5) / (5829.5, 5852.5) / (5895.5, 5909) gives -0.2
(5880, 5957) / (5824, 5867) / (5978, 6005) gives 4.2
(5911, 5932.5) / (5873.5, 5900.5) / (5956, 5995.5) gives -1.5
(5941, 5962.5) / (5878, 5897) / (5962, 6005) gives -1.5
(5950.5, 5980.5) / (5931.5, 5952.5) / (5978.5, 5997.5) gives 0.3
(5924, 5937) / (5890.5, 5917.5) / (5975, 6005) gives -1.3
